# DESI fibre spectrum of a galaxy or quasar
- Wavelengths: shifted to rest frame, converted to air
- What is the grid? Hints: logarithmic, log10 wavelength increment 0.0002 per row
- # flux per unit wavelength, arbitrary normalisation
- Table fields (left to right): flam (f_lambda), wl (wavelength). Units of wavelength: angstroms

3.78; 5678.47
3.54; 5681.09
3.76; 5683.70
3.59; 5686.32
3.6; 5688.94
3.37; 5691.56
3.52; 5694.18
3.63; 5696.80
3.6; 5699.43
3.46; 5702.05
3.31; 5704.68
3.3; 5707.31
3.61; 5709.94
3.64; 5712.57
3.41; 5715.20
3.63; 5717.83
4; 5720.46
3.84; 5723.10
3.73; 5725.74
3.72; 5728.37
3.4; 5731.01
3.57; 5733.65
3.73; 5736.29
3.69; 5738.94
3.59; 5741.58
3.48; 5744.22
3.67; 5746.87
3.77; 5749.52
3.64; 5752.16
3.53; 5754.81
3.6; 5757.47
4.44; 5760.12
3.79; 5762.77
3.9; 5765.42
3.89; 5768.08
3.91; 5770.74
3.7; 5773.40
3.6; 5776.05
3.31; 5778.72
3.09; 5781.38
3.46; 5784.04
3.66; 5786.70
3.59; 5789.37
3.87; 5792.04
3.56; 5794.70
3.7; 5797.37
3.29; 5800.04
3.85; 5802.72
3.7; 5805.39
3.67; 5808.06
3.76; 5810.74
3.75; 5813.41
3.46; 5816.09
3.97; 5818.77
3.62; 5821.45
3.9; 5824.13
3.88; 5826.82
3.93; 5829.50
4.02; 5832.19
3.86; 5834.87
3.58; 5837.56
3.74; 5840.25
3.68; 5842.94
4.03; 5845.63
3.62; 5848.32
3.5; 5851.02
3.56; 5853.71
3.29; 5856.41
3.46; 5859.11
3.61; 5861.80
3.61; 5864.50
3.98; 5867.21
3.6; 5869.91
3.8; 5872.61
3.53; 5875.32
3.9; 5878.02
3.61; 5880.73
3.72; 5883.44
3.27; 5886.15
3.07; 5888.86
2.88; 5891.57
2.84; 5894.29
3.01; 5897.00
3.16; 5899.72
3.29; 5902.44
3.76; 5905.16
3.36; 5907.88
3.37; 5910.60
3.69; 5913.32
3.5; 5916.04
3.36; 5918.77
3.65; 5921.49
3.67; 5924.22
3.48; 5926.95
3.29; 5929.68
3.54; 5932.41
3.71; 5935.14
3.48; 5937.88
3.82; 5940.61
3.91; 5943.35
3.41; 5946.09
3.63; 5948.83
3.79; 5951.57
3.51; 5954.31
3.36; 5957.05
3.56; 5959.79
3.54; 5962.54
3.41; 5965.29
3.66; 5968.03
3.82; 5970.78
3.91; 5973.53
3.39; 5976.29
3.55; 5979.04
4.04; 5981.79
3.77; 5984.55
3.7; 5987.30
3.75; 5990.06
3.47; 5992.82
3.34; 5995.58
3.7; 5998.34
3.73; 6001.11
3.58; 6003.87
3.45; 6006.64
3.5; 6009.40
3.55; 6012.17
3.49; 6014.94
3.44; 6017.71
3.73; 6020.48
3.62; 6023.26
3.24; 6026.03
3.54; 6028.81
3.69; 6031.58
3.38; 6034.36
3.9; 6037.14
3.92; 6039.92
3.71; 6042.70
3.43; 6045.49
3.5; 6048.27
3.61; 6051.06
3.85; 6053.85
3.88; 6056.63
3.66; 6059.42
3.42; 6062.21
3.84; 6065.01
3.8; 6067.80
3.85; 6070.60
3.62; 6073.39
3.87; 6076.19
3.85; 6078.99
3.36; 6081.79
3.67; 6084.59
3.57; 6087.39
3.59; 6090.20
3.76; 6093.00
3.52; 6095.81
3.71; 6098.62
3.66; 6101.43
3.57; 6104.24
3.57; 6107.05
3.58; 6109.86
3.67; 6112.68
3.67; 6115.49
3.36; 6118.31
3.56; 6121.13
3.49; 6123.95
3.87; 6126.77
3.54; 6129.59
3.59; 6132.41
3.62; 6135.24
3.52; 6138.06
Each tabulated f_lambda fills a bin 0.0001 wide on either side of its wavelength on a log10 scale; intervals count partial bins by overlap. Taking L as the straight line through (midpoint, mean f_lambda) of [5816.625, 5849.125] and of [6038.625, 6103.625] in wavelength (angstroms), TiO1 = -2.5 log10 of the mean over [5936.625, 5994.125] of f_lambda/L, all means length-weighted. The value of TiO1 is 0.028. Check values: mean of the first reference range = 3.81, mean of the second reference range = 3.68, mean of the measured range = 3.64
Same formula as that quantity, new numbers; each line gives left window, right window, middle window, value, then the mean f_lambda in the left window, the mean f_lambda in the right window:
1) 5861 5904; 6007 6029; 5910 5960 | -0.03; 3.43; 3.51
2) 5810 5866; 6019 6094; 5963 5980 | 0.02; 3.71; 3.66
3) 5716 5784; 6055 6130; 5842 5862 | 0.02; 3.68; 3.65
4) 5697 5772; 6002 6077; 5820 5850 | -0.04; 3.67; 3.63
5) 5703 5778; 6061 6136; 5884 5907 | 0.15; 3.68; 3.64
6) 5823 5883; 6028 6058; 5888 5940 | 0.10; 3.71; 3.68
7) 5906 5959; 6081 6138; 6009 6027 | 0.02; 3.56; 3.6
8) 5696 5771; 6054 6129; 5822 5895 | 0.01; 3.67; 3.65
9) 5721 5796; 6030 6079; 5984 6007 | 0.03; 3.67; 3.71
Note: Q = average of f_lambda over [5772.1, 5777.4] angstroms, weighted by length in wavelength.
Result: 3.65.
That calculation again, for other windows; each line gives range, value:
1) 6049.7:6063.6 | 3.69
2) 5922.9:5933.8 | 3.5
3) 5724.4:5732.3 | 3.62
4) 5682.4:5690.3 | 3.65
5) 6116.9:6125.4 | 3.47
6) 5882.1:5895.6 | 3.16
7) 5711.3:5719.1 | 3.56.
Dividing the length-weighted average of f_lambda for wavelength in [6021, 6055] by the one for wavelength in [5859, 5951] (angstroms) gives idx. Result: 1.0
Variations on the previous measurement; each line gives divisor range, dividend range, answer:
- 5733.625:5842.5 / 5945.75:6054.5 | 0.97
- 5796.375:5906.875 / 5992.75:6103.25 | 1.01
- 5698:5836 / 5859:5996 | 0.96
